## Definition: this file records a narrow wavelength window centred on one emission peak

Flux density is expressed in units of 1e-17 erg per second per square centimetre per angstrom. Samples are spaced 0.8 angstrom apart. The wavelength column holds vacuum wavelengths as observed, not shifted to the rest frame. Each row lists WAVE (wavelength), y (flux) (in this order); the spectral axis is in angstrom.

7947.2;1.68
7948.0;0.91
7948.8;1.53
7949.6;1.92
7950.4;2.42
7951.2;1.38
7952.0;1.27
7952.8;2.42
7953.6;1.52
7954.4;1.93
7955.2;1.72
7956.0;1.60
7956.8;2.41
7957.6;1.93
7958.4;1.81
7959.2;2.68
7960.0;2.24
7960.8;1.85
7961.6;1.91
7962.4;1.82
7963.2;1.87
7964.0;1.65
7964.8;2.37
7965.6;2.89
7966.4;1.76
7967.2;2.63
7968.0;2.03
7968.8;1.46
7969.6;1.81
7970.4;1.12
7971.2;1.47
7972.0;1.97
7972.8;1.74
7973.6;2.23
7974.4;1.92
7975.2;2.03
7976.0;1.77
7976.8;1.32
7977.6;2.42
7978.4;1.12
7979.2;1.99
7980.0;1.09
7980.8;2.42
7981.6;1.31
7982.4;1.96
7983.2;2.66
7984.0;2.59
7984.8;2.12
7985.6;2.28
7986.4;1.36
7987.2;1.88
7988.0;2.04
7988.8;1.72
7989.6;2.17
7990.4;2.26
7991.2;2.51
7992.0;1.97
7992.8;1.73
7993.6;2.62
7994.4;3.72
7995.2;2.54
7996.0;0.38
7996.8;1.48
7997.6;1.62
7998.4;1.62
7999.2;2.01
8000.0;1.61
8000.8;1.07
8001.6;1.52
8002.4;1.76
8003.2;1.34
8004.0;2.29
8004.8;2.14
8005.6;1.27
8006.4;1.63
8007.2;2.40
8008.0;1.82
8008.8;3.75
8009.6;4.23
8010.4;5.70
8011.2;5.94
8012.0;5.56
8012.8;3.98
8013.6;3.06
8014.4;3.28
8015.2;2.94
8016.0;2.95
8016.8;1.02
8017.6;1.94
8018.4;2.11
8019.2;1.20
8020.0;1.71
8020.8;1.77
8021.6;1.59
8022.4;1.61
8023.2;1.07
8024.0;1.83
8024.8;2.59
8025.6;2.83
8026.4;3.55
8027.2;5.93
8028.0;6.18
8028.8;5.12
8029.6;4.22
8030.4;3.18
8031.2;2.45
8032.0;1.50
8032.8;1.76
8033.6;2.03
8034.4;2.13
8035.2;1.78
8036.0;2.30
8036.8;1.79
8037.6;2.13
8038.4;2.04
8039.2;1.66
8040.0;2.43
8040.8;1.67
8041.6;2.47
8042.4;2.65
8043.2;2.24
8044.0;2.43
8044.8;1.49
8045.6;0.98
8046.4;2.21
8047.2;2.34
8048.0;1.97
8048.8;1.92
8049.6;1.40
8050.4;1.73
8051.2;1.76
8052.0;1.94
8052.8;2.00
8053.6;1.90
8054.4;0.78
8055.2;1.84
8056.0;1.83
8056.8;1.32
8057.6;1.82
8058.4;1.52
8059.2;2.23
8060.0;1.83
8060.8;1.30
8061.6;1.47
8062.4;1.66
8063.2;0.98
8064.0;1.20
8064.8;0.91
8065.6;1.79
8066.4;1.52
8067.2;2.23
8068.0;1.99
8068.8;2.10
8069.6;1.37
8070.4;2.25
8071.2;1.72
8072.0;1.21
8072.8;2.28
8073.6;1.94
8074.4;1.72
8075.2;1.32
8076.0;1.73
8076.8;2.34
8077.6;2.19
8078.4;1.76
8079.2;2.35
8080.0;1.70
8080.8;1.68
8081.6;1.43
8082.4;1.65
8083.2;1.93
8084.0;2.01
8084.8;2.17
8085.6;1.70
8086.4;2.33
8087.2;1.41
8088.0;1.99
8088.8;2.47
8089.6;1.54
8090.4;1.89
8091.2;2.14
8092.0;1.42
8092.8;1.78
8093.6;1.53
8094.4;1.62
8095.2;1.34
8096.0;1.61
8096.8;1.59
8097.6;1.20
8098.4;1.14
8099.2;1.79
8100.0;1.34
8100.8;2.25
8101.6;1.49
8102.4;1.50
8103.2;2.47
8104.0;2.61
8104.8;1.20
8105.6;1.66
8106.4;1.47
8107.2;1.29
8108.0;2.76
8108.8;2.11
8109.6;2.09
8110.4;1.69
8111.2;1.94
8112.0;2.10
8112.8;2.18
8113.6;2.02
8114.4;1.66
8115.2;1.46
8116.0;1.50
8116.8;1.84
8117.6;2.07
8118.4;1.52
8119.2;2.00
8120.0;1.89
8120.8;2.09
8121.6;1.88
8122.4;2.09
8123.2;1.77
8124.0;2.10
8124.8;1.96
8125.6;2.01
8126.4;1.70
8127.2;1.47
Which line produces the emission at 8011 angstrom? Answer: [S II]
